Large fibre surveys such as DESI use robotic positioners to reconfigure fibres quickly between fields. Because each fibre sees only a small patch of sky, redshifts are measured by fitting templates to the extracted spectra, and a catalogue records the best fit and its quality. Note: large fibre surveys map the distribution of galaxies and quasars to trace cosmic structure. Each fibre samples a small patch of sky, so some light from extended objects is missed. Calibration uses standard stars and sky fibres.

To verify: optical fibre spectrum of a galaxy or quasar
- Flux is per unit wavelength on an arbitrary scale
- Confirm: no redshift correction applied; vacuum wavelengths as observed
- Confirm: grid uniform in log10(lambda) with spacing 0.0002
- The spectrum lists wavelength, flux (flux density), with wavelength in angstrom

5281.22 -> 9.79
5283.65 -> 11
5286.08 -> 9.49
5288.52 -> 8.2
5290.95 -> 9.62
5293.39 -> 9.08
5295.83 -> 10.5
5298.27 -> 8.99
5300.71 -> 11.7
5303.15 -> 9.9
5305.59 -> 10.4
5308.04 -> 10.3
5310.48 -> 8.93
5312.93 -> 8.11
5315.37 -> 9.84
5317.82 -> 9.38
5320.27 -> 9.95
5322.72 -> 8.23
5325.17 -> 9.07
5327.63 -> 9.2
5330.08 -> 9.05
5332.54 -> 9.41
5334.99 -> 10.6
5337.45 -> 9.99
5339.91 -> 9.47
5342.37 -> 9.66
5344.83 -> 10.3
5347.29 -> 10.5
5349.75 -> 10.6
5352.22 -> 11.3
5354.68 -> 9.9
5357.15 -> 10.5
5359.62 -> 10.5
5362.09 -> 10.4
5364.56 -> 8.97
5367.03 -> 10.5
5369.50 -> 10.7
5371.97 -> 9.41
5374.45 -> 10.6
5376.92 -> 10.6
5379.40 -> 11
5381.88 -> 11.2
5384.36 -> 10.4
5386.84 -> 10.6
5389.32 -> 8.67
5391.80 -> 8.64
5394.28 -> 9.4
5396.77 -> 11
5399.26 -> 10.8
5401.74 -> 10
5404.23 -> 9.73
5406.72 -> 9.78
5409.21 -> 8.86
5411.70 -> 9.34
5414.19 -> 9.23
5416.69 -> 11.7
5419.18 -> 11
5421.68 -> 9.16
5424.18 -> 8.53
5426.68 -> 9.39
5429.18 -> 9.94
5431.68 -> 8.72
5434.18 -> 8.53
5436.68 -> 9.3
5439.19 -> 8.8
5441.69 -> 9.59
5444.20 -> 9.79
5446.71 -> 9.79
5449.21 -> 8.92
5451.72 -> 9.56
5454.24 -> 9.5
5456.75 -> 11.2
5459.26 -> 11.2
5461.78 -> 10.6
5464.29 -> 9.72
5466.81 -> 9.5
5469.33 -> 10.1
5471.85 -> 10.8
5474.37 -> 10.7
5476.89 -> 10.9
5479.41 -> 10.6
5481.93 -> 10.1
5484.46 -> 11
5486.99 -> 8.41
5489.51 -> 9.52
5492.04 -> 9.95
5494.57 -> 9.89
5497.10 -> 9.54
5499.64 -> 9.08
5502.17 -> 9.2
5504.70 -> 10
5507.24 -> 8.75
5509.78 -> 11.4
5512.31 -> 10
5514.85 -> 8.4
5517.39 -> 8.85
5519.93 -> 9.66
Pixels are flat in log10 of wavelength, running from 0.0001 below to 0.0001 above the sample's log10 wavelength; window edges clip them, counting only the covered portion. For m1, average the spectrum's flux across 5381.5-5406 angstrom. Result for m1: 10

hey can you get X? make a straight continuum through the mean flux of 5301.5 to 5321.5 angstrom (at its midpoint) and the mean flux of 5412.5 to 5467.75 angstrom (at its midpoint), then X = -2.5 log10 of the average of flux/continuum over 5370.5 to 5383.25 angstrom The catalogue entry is -0.09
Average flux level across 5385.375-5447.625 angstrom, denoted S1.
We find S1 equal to 9.61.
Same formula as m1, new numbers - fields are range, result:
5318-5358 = 9.84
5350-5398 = 10.2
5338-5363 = 10.3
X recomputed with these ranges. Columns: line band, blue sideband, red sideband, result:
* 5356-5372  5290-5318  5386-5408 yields -0.04 mag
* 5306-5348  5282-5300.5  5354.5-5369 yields 0.04 mag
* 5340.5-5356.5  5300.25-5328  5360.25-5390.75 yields -0.04 mag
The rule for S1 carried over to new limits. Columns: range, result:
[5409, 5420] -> 10.1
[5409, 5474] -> 9.75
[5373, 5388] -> 10.7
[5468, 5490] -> 10.3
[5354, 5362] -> 10.3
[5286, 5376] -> 9.83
